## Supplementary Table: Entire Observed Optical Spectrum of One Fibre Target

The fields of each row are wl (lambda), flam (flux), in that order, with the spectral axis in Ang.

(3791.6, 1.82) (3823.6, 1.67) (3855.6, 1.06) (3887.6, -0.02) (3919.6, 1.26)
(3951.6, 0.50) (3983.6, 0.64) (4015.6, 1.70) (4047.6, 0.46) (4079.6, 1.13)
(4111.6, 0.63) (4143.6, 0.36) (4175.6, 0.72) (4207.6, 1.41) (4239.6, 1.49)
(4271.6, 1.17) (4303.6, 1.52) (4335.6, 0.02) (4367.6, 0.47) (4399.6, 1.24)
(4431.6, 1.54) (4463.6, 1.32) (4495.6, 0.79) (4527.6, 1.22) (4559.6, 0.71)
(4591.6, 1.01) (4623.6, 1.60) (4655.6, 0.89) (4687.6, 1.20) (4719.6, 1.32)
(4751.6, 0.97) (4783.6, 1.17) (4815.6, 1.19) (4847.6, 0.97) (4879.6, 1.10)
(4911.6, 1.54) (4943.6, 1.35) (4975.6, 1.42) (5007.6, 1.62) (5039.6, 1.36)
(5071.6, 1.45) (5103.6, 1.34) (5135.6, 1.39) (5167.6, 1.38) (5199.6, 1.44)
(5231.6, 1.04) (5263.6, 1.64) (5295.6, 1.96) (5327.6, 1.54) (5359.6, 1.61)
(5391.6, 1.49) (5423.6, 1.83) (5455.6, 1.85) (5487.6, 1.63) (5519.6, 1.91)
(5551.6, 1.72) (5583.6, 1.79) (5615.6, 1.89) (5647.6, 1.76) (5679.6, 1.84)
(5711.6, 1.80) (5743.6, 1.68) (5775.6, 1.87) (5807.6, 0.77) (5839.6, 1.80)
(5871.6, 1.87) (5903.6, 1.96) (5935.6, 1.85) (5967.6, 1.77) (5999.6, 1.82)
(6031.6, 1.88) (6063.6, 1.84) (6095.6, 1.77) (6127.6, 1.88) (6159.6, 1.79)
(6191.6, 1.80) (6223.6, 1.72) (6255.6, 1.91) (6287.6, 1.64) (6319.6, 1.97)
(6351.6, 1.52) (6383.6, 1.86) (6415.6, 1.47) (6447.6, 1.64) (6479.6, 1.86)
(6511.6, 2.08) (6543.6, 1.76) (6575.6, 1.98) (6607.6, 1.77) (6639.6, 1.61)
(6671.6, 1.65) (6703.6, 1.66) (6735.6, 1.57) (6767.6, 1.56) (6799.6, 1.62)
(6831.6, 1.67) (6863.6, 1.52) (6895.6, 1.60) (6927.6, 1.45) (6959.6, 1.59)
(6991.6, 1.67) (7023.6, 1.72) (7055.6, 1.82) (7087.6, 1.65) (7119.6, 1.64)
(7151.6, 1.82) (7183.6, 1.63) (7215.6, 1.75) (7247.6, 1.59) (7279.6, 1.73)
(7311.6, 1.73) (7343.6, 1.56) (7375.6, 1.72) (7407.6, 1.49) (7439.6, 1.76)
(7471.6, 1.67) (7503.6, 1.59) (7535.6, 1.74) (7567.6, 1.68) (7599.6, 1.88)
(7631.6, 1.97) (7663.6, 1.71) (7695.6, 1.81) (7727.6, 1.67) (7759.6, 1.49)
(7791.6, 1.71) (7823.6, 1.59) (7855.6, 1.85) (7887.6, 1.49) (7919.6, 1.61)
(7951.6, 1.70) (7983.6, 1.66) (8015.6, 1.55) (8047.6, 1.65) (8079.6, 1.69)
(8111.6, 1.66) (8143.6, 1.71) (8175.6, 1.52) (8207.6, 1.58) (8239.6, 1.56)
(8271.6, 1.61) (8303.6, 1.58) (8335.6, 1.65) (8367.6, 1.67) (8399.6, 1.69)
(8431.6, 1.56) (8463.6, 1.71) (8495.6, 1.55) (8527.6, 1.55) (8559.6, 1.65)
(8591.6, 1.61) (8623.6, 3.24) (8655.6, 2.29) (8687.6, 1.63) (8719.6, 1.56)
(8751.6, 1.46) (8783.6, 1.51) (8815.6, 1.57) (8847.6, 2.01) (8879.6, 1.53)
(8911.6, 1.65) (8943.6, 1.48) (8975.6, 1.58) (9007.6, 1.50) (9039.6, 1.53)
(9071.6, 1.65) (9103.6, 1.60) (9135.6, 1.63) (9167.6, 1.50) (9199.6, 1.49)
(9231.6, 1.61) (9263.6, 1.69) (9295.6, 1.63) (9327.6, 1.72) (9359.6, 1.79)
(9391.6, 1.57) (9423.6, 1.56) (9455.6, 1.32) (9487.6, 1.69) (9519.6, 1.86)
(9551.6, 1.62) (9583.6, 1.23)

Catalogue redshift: 0.316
